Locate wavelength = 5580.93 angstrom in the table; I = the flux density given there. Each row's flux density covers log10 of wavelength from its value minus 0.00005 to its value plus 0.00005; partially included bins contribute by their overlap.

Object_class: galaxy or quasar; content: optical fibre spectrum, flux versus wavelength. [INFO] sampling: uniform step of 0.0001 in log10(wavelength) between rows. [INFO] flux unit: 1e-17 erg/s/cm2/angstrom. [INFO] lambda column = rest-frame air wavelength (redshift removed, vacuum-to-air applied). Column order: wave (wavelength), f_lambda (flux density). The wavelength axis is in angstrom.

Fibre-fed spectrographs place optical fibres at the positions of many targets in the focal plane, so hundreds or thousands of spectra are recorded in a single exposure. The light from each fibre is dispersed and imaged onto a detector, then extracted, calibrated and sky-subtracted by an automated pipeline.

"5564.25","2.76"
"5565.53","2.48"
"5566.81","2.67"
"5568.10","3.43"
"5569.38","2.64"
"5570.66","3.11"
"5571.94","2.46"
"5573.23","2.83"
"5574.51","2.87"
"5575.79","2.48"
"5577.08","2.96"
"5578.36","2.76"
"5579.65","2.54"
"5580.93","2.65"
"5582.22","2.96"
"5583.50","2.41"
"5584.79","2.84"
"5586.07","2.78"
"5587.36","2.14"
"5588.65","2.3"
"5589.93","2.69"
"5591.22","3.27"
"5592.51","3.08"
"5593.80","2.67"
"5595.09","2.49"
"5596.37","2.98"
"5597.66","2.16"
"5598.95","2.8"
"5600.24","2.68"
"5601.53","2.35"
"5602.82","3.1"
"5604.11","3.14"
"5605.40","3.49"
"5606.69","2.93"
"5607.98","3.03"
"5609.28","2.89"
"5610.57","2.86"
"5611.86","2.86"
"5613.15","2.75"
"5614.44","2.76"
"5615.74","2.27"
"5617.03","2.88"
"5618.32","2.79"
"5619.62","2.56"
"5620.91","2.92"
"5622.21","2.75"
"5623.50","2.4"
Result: 2.65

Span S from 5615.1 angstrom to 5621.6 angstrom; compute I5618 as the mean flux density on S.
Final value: 2.68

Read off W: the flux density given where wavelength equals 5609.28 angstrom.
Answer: 2.89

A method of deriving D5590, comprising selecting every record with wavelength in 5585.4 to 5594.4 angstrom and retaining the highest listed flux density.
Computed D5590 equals 3.27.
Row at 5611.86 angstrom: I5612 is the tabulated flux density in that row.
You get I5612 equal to 2.86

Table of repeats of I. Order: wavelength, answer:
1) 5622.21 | 2.75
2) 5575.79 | 2.48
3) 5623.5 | 2.4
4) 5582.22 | 2.96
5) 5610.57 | 2.86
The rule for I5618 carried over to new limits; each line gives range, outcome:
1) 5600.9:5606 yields 3.02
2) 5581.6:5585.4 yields 2.74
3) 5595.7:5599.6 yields 2.65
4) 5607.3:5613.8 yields 2.88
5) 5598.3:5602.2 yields 2.61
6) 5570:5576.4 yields 2.75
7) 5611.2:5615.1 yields 2.79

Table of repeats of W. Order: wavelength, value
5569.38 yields 2.64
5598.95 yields 2.8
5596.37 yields 2.98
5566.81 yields 2.67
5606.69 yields 2.93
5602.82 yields 3.1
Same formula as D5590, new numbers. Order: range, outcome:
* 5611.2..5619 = 2.88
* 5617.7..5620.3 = 2.79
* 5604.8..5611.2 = 3.49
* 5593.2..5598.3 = 2.98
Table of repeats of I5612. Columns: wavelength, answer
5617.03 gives 2.88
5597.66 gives 2.16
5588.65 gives 2.3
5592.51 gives 3.08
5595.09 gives 2.49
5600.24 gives 2.68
